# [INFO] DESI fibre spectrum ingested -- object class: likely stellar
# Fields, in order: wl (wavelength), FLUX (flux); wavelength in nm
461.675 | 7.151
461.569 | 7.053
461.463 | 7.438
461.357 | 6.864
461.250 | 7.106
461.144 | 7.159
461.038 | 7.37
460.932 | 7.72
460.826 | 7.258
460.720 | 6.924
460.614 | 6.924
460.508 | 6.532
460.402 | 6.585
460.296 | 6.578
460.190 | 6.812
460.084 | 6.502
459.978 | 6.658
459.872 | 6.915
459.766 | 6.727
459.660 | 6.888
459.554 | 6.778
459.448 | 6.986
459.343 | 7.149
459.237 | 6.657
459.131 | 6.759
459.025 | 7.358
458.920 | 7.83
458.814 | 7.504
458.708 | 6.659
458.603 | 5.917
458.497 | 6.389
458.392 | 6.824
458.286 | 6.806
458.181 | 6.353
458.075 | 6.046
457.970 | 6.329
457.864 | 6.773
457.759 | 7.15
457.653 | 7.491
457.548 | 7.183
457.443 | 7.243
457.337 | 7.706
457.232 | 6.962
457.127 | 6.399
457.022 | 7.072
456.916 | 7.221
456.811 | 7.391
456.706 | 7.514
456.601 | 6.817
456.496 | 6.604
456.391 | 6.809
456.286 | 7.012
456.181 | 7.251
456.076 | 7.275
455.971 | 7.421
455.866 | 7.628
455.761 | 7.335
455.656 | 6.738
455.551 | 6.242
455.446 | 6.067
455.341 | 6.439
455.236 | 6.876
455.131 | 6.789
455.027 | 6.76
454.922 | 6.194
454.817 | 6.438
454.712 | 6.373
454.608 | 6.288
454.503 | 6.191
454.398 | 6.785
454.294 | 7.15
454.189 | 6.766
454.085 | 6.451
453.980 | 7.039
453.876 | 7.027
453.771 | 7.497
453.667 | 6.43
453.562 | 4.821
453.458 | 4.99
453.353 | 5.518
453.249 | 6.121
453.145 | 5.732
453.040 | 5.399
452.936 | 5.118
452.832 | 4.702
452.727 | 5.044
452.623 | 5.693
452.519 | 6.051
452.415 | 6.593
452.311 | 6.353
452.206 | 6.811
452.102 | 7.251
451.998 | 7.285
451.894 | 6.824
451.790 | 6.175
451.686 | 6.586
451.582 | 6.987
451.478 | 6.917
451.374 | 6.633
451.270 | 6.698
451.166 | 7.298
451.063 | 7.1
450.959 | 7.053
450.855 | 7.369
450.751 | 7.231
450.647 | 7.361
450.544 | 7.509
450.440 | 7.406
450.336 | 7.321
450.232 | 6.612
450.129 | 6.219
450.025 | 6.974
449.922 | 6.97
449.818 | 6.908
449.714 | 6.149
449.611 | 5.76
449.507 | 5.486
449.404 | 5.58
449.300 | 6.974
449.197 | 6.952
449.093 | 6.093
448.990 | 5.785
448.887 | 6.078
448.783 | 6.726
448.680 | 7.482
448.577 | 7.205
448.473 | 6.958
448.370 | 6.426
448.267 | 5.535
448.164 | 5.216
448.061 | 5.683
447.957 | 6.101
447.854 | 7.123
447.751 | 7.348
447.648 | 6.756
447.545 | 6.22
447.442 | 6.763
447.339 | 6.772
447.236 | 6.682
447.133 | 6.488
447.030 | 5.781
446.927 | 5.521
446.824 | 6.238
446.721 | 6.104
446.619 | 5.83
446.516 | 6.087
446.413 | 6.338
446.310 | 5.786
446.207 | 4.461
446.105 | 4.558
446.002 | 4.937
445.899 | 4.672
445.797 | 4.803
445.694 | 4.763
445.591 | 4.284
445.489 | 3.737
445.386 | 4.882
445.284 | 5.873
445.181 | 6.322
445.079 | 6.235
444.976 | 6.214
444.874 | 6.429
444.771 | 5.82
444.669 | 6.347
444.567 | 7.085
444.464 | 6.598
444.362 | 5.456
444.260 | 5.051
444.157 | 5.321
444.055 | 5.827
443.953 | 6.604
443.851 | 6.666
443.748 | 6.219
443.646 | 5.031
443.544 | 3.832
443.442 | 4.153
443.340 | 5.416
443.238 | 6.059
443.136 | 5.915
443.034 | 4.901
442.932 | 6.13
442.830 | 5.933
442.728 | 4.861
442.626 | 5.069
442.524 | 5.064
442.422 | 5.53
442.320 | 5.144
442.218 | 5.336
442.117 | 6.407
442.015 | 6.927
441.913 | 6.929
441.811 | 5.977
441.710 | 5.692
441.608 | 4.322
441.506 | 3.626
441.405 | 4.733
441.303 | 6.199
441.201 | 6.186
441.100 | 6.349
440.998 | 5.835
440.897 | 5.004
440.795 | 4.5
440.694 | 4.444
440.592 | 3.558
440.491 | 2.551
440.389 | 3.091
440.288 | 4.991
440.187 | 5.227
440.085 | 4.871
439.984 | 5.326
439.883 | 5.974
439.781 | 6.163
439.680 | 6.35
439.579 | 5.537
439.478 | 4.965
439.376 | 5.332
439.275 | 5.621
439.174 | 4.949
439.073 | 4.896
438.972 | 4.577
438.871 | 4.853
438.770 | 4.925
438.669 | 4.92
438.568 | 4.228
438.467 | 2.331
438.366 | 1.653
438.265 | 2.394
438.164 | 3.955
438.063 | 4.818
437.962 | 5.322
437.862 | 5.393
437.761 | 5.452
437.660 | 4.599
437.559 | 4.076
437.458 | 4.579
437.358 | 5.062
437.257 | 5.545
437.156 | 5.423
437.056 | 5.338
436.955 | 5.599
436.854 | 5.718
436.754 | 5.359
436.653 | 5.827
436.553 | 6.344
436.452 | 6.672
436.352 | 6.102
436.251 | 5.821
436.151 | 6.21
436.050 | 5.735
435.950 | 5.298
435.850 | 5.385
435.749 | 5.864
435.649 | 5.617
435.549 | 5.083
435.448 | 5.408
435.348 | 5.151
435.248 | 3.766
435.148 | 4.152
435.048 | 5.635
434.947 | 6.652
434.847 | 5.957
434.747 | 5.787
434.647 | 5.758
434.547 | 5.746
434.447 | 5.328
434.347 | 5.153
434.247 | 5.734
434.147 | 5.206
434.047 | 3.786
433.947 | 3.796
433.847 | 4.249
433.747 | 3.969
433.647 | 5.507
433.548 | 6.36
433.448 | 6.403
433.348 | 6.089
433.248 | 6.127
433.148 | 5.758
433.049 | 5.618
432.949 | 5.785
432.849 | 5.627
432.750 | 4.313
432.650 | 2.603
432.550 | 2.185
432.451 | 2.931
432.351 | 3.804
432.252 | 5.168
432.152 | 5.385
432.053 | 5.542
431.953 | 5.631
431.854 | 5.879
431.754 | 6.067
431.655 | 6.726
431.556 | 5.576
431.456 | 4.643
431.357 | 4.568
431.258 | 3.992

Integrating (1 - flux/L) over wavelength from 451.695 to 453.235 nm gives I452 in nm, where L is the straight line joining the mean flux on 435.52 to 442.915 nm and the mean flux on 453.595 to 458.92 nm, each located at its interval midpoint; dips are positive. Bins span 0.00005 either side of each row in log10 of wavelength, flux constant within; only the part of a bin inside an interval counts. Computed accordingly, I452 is 0.09 nm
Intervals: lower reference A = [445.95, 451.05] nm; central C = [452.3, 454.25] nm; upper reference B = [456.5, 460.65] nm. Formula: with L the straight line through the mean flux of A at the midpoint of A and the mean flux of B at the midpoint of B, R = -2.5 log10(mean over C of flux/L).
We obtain 0.11 mag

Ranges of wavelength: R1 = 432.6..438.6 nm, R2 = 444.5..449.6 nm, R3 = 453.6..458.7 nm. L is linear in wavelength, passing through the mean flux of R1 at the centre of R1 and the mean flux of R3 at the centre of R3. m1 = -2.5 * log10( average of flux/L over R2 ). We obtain 0.015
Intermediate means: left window 5.14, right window 6.82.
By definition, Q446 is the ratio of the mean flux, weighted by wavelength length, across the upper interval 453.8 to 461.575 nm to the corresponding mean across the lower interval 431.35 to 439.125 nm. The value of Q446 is 1.35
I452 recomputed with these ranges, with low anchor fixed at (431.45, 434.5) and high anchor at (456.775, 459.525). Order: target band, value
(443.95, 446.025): 0.133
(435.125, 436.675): -0.076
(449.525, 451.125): -0.139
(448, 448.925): -0.023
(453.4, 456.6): 0.018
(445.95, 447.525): 0.049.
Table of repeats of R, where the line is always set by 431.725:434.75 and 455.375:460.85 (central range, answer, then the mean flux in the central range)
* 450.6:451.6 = -0.11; 7.06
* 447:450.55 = -0.05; 6.51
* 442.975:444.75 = 0.03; 5.68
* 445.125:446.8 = 0.15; 5.24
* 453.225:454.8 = 0.04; 6.37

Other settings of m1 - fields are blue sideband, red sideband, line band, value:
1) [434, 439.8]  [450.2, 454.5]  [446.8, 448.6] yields -0.04 mag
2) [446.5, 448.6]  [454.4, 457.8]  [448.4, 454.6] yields 0.01 mag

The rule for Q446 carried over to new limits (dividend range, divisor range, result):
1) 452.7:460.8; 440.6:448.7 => 1.17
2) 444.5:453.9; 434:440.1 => 1.20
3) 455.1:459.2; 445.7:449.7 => 1.14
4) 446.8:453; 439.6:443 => 1.23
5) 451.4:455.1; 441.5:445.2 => 1.10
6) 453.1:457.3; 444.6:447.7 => 1.16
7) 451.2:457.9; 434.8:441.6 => 1.31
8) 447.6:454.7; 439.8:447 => 1.20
